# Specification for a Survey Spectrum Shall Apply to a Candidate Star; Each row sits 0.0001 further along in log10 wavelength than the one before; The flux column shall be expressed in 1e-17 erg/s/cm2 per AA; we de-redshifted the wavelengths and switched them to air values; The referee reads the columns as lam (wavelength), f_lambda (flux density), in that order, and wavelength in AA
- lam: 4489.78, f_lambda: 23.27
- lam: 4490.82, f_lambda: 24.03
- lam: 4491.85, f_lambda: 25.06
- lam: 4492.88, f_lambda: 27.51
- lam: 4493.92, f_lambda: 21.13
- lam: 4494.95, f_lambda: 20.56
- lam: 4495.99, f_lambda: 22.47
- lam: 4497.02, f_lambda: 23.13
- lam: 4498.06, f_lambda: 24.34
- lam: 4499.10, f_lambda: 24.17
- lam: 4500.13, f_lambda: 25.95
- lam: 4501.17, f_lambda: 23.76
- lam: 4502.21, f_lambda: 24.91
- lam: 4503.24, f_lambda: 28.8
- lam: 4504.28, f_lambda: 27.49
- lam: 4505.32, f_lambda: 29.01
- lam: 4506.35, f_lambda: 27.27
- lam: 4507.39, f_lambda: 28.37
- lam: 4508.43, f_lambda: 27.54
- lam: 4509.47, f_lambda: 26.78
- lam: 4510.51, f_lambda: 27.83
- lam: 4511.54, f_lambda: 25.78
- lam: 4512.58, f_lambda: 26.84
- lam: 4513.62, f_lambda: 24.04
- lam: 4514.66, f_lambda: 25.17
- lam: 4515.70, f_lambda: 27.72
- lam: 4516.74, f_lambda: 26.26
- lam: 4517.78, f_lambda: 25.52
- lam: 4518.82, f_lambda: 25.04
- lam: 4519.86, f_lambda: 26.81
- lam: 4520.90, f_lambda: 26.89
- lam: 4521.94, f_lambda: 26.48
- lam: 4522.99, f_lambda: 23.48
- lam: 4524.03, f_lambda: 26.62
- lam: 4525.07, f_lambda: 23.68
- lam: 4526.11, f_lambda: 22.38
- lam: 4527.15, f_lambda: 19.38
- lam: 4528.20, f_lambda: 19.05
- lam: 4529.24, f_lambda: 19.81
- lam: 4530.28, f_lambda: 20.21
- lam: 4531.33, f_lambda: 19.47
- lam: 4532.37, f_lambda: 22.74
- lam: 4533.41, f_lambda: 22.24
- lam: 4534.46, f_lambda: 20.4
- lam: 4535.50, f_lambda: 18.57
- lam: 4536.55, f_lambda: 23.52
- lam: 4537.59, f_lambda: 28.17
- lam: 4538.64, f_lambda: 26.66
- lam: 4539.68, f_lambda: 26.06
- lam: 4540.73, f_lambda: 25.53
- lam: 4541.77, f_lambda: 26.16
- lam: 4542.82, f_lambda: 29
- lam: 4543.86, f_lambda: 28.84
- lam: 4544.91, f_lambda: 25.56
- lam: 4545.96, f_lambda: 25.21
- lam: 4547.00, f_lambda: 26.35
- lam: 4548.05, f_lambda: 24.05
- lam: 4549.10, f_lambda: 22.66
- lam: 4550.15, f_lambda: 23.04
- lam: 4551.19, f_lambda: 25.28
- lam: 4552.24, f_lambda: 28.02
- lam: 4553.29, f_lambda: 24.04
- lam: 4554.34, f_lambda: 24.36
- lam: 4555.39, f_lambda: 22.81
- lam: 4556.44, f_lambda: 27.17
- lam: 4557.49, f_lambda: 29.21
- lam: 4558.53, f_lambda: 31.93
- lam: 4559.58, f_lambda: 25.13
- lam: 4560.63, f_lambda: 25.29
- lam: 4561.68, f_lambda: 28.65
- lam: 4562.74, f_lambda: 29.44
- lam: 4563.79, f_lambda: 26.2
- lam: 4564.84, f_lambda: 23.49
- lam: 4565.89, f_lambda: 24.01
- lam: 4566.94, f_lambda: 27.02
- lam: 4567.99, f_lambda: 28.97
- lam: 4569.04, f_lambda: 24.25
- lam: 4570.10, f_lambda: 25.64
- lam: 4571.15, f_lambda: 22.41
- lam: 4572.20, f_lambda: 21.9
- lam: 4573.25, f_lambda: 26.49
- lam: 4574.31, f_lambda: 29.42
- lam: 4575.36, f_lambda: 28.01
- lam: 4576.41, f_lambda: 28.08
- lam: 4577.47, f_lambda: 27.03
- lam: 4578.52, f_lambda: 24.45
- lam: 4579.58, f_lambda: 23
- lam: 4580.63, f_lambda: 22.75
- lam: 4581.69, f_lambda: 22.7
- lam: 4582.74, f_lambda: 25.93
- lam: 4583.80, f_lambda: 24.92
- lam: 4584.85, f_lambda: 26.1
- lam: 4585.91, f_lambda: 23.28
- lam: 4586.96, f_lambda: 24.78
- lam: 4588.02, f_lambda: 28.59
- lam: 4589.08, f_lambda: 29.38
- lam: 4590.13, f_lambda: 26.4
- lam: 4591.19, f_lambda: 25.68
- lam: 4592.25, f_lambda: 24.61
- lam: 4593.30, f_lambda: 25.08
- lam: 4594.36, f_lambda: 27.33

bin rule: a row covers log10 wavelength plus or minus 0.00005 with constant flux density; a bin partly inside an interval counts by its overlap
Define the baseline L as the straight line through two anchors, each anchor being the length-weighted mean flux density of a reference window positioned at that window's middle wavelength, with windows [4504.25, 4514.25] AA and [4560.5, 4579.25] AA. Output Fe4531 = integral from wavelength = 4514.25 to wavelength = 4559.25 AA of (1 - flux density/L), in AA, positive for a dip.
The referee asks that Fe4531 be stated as 3.3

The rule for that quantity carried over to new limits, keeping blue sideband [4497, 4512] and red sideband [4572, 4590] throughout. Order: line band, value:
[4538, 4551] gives 0.2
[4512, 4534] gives 2.1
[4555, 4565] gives -0.4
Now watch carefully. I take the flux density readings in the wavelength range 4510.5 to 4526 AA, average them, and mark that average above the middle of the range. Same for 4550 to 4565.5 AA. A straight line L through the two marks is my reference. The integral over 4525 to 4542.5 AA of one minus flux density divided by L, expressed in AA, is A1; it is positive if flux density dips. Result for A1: 2.2 AA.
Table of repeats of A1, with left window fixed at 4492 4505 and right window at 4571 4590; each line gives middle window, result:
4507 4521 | -0.9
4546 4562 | -0.3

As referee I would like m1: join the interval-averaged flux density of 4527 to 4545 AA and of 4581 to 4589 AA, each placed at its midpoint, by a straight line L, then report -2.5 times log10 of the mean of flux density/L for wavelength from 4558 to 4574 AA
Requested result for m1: -0.06 mag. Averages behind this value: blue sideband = 23.4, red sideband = 25.4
